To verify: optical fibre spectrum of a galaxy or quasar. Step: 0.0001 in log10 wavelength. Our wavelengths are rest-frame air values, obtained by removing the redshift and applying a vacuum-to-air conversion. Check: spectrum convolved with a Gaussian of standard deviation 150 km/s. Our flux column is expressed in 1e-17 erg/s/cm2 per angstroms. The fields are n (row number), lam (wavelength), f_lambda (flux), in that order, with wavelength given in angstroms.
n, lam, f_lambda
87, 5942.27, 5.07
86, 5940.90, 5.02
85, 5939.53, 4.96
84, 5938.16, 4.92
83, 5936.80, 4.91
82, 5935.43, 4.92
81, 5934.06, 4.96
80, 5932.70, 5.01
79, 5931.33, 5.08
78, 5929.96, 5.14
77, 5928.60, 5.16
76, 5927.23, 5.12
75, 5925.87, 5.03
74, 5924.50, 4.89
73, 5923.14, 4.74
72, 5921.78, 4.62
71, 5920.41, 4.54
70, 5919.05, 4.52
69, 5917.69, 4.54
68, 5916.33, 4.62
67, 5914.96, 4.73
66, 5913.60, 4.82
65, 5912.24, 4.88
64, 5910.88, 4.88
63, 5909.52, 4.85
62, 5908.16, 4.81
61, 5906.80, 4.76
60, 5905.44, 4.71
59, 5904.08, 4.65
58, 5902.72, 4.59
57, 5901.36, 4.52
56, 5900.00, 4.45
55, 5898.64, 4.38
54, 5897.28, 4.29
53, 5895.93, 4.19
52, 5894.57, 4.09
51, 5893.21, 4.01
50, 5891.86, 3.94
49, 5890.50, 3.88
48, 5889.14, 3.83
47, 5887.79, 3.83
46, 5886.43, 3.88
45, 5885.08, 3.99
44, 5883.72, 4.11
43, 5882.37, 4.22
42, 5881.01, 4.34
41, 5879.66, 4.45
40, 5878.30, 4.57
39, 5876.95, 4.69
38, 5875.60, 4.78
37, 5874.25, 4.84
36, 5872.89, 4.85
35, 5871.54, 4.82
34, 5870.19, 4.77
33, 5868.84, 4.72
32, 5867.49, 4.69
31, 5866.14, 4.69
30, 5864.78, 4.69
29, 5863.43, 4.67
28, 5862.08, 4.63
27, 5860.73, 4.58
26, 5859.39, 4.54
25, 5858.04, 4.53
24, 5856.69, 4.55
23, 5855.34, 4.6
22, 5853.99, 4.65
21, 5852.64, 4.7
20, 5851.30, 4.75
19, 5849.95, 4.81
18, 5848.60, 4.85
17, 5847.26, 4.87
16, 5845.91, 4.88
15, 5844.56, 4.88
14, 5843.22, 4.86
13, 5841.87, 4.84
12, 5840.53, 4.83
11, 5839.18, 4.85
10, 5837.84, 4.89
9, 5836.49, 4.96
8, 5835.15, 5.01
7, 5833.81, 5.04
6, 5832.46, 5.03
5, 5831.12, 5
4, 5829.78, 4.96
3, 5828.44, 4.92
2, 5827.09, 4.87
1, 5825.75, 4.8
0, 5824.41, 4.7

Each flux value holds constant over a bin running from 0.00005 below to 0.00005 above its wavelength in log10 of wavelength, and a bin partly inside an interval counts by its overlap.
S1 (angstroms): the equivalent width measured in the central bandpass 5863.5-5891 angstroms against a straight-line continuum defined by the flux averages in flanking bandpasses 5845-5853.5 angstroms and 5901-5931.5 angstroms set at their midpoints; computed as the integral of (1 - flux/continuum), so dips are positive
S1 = 2.06 angstroms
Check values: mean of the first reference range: 4.81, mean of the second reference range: 4.79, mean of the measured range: 4.44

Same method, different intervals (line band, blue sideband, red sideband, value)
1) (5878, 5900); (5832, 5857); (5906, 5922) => 2.9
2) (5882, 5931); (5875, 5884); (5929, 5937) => 2.4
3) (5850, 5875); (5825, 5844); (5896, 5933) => 0.9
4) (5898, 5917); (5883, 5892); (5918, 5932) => -1.1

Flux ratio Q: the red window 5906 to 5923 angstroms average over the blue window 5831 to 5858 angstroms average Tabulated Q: 0.98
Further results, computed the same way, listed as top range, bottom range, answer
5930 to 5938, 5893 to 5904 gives 1.15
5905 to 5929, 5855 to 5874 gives 1.02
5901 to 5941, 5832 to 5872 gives 1.01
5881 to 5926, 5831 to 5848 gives 0.90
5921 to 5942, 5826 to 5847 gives 1.01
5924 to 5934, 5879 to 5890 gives 1.24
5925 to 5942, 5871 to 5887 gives 1.12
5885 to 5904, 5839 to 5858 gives 0.87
